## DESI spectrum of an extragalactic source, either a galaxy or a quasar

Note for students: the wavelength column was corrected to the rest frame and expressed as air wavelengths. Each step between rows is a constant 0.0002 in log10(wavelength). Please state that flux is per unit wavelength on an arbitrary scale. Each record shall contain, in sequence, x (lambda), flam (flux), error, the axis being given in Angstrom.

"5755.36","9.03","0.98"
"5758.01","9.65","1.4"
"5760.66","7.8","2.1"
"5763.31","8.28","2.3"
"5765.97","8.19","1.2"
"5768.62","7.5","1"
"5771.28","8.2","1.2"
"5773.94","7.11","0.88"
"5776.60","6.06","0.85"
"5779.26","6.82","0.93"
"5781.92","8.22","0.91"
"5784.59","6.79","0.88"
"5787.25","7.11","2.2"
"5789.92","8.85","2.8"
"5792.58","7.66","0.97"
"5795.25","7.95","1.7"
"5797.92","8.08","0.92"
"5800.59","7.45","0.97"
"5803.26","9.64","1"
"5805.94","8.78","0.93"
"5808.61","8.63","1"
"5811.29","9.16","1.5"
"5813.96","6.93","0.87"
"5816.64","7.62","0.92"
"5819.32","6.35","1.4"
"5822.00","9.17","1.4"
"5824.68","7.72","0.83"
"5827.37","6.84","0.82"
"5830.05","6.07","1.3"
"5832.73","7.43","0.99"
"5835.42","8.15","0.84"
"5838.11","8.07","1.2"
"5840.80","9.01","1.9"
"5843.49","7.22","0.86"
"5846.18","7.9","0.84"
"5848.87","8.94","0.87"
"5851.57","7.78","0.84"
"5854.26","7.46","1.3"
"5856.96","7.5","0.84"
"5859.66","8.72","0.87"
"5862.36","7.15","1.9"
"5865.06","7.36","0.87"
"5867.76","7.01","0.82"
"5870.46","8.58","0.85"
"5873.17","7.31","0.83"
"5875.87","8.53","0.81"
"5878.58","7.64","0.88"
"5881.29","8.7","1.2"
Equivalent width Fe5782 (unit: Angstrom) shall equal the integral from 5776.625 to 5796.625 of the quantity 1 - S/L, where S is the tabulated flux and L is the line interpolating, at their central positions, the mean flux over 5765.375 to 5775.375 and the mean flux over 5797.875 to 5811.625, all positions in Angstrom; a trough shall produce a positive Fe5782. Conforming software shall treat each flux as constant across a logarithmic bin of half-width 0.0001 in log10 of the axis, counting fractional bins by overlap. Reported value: 1.5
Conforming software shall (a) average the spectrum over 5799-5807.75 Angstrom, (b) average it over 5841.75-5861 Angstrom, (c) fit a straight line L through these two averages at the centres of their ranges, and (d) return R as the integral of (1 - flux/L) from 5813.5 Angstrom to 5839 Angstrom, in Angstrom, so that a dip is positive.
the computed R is 2.6 Angstrom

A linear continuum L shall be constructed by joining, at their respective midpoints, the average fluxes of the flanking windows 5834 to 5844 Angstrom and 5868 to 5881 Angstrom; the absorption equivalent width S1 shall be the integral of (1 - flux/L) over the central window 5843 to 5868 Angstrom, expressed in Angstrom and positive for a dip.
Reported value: 1.0 Angstrom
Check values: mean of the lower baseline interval 8.18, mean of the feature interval 7.75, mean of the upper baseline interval 7.98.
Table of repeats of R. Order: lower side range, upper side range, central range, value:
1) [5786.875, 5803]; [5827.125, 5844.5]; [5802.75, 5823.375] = -1.0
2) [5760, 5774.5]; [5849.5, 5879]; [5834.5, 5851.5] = -0.9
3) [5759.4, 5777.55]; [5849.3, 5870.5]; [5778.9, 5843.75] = -1.7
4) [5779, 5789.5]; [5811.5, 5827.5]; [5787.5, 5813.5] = -3.0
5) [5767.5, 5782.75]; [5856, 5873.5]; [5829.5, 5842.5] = -0.5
